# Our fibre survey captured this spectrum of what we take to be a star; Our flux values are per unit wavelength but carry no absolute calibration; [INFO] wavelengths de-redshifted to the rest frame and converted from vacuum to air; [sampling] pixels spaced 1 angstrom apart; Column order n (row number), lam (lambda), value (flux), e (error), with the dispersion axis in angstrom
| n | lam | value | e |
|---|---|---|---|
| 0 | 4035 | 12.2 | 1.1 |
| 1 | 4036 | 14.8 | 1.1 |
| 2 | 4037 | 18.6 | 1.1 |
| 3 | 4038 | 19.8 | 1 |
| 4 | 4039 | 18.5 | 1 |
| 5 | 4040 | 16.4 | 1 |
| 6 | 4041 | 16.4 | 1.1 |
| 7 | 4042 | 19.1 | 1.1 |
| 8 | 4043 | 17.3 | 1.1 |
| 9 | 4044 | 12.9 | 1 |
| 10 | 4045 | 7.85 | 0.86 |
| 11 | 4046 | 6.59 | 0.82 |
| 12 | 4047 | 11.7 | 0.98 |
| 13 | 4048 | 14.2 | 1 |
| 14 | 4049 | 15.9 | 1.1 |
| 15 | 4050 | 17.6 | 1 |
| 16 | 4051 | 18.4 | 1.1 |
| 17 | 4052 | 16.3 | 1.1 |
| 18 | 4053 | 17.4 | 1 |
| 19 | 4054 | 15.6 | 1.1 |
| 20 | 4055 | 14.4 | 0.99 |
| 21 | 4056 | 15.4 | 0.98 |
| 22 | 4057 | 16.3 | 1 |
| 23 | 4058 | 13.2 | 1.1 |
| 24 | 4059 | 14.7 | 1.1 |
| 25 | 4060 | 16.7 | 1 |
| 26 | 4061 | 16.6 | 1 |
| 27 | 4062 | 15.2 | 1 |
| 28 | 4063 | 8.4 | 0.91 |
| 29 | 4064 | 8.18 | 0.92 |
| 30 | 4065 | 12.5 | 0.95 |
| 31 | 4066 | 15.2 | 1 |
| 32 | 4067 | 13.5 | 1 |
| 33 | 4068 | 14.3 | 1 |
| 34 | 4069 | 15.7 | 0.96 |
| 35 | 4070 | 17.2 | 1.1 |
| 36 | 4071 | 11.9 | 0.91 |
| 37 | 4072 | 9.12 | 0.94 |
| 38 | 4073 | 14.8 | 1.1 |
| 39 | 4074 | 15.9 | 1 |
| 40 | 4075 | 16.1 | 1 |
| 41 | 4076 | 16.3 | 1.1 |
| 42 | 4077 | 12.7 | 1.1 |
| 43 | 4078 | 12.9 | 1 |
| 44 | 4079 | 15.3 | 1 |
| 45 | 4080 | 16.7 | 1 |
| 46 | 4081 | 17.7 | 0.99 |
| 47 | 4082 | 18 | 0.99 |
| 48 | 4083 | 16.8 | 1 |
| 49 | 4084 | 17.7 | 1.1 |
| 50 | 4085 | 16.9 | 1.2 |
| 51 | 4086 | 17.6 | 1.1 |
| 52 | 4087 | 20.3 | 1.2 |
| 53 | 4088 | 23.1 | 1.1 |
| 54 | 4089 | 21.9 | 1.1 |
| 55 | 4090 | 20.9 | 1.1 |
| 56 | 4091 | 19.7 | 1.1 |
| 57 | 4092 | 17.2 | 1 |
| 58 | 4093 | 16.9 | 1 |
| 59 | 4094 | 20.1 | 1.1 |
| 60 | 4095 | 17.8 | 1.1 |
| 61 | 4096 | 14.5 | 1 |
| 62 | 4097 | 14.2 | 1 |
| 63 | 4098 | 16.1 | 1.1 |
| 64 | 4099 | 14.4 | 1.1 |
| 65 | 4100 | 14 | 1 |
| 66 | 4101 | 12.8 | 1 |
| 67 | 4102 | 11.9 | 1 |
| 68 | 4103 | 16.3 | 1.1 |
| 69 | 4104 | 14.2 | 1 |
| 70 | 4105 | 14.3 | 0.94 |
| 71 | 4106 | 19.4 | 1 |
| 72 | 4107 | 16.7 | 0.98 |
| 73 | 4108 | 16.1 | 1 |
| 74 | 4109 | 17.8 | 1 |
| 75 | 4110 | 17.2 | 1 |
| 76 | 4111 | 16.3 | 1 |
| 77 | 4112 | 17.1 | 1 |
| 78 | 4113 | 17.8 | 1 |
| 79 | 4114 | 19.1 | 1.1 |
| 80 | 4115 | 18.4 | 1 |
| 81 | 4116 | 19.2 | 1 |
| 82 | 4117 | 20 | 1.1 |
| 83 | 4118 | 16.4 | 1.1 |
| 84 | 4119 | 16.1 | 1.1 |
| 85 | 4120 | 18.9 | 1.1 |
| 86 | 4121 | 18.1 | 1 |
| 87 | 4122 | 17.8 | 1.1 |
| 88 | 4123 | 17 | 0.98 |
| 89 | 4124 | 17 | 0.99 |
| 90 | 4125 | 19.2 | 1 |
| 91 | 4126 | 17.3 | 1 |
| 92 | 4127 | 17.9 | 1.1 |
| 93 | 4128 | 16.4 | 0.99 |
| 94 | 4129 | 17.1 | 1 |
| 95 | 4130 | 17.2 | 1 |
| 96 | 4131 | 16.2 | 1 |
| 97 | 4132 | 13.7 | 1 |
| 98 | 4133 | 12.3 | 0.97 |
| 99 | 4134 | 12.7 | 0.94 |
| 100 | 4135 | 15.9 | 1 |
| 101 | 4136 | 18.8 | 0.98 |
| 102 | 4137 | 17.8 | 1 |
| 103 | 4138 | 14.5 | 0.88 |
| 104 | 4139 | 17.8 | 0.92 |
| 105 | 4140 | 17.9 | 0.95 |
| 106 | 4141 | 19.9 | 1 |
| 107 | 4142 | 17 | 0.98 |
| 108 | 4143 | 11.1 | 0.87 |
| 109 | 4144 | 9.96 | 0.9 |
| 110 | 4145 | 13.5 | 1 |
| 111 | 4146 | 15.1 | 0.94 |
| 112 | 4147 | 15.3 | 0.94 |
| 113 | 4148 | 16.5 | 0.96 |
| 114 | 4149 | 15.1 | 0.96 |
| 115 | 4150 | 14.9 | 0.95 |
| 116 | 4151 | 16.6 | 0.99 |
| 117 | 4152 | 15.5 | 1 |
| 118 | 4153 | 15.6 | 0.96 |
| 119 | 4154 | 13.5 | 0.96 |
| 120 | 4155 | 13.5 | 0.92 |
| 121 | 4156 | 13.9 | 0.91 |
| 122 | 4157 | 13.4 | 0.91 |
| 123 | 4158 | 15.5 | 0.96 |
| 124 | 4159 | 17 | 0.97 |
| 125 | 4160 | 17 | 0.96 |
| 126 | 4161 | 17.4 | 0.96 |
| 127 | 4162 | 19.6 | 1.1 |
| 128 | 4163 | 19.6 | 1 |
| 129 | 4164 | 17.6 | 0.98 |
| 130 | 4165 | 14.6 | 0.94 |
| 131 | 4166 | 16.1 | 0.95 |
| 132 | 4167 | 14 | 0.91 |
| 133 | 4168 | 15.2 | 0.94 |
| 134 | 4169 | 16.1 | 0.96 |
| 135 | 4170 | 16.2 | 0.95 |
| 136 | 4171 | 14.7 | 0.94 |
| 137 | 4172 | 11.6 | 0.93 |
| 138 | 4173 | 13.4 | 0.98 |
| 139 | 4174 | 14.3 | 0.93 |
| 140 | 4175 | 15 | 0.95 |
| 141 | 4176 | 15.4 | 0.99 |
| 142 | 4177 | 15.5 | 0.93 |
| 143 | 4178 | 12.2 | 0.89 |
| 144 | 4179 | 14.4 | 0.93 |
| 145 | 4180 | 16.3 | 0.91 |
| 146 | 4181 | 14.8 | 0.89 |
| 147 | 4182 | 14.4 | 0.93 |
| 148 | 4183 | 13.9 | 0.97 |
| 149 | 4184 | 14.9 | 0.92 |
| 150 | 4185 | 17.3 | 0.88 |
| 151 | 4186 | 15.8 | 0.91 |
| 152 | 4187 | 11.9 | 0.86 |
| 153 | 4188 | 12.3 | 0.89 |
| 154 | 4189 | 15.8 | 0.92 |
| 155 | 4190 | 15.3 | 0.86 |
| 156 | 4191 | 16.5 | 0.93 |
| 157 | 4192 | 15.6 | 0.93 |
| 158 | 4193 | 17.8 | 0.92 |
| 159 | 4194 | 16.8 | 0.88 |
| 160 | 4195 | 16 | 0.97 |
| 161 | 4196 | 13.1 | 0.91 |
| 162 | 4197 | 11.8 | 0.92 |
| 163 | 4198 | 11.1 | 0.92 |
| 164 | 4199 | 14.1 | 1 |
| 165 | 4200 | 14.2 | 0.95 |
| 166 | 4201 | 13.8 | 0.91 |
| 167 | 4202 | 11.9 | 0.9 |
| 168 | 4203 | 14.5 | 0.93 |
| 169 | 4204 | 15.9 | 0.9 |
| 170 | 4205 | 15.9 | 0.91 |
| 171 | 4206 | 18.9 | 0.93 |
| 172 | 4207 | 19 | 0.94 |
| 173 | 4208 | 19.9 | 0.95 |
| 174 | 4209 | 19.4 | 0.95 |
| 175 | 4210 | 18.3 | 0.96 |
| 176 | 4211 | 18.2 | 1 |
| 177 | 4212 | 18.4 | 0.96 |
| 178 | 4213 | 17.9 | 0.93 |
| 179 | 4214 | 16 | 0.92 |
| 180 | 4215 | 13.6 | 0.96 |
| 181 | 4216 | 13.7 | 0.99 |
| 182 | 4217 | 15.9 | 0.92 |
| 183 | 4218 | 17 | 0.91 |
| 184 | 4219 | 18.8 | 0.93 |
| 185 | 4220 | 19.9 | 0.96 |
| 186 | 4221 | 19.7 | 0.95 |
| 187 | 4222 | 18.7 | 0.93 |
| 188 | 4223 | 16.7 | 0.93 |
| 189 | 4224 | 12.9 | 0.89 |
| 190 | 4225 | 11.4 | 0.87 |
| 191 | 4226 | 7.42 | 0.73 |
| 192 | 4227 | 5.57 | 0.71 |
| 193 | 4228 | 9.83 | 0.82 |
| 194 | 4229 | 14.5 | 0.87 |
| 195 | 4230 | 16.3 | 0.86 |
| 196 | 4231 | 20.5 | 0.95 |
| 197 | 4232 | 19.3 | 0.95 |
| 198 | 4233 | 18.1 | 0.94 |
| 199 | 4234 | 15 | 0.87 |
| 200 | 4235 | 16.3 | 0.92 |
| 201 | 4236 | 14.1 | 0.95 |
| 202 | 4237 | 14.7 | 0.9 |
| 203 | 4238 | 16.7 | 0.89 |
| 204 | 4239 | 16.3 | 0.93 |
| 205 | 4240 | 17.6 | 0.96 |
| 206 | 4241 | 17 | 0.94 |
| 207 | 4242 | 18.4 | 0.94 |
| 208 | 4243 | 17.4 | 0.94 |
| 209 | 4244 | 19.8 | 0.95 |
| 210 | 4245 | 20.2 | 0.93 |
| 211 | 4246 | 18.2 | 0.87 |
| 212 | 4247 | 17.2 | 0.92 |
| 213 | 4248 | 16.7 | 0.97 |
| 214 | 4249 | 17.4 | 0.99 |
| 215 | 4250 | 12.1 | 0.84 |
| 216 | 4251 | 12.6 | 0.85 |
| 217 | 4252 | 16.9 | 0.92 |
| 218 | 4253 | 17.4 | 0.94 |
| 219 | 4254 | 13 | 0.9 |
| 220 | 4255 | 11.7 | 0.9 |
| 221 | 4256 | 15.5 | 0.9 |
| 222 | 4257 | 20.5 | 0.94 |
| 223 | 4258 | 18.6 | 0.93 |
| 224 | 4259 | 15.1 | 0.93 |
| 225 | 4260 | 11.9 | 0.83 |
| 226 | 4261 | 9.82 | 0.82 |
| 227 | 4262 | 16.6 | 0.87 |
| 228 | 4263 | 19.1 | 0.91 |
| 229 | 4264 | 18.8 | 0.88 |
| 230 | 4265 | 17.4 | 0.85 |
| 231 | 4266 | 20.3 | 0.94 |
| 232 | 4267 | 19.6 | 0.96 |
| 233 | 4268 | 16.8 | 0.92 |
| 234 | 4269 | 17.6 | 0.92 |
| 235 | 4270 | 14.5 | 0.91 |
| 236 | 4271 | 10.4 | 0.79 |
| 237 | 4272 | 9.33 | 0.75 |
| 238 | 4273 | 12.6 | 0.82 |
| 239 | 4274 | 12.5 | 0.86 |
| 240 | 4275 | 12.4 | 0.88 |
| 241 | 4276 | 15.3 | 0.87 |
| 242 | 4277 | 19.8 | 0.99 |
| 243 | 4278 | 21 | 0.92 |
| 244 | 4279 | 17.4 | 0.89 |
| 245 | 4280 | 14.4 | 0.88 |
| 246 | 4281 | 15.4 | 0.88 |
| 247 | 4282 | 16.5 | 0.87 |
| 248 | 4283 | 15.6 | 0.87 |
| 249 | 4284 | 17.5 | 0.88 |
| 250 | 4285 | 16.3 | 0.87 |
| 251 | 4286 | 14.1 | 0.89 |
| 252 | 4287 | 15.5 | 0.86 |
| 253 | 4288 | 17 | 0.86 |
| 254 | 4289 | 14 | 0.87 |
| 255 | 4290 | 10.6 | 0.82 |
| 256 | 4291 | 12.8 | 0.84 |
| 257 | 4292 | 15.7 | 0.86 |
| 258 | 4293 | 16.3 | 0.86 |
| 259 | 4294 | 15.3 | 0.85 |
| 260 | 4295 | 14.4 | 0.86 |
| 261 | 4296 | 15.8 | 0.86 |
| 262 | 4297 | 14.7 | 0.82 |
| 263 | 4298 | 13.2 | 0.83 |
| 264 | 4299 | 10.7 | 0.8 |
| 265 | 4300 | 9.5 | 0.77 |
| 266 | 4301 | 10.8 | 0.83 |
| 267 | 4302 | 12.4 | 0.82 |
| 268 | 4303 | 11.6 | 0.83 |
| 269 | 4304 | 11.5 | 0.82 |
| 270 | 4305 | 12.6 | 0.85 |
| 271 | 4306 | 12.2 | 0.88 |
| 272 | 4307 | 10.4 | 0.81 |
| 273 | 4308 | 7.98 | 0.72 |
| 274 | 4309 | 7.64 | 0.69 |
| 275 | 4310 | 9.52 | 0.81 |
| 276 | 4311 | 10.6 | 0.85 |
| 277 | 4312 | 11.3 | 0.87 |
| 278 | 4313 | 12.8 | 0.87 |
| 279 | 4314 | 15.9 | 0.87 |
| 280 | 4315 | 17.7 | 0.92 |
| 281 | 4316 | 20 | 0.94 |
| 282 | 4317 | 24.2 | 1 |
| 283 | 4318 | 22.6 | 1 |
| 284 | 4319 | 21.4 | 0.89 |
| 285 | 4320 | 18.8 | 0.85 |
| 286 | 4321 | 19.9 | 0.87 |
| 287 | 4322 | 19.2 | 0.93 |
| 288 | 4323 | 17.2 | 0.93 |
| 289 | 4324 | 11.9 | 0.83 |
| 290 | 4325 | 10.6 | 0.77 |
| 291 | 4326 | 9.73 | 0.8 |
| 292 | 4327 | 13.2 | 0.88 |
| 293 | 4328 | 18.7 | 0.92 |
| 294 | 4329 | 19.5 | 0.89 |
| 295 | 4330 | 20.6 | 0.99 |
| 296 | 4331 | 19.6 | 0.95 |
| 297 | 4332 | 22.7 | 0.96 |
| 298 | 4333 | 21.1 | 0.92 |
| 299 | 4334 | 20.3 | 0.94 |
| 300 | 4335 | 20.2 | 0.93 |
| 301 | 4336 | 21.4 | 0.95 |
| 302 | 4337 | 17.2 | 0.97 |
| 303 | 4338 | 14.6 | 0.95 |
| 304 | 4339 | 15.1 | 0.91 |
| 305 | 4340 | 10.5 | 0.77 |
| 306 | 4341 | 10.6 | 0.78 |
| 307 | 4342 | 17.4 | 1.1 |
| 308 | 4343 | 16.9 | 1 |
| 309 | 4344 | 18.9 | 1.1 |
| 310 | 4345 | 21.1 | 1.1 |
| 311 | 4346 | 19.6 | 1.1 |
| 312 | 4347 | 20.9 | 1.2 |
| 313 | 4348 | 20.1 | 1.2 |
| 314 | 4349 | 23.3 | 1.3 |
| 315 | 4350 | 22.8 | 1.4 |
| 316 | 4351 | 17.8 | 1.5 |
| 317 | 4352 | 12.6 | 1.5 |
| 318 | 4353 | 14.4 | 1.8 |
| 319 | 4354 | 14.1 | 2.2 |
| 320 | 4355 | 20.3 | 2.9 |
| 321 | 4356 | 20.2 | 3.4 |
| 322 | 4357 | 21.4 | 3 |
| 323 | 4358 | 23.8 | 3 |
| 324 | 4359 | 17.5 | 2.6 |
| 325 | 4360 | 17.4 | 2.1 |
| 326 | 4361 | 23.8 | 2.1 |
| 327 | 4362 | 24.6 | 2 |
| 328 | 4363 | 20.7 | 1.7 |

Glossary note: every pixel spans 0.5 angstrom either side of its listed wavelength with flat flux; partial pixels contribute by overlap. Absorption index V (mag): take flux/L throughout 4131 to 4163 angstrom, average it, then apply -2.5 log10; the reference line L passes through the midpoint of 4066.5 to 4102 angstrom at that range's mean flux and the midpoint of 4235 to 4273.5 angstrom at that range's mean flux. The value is 0.05 mag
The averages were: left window 16.3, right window 16.1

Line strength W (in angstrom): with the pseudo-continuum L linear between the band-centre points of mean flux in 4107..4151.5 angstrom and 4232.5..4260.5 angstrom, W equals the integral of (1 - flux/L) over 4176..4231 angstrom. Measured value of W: 3.8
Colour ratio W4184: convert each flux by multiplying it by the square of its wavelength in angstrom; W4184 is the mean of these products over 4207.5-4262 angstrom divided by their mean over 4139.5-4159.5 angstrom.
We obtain 1.11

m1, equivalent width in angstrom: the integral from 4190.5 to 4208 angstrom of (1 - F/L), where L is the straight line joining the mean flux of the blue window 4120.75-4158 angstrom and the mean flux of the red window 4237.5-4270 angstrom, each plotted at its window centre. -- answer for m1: 1.05 angstrom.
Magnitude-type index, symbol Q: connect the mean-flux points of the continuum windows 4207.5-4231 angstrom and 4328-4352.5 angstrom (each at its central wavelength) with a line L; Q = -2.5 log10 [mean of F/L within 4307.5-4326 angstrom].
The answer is 0.173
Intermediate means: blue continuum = 15.8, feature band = 15.4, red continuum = 18.5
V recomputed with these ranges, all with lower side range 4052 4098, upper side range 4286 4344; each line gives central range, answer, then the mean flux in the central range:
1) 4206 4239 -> -0.044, 16.1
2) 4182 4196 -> 0.020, 15.3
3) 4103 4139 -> -0.078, 16.9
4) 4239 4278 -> -0.049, 16.1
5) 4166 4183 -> 0.070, 14.6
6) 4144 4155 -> 0.058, 14.8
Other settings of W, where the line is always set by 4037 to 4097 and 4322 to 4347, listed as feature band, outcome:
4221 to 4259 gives 2.0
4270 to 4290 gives 2.2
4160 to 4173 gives 0.2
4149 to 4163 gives 0.4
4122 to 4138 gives -0.3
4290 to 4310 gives 5.5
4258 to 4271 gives 0.4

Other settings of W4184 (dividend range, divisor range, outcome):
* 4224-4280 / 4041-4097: 1.10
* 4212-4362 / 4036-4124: 1.11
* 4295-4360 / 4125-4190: 1.15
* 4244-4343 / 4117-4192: 1.06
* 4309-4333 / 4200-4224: 1.04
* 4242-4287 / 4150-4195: 1.09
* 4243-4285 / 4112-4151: 1.03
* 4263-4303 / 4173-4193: 1.06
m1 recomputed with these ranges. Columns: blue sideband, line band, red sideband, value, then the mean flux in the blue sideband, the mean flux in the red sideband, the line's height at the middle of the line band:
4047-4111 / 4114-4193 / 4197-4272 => 0.41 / 15.8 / 16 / 15.9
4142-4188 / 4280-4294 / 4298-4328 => -0.97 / 15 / 14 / 14.2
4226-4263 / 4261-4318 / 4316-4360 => 7.76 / 15.7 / 18.2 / 16.9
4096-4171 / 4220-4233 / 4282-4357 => 1.02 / 16.1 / 15.9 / 16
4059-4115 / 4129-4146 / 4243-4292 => 0.51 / 16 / 15.8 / 15.9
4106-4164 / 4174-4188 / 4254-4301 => 1.21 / 16.5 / 15.1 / 16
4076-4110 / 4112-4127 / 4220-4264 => -1.27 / 16.8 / 15.8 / 16.6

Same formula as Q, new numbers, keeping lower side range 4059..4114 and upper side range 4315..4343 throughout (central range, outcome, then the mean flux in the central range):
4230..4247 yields -0.025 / 17.4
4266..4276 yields 0.201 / 14.4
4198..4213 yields 0.022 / 16.5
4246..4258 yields 0.089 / 15.8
